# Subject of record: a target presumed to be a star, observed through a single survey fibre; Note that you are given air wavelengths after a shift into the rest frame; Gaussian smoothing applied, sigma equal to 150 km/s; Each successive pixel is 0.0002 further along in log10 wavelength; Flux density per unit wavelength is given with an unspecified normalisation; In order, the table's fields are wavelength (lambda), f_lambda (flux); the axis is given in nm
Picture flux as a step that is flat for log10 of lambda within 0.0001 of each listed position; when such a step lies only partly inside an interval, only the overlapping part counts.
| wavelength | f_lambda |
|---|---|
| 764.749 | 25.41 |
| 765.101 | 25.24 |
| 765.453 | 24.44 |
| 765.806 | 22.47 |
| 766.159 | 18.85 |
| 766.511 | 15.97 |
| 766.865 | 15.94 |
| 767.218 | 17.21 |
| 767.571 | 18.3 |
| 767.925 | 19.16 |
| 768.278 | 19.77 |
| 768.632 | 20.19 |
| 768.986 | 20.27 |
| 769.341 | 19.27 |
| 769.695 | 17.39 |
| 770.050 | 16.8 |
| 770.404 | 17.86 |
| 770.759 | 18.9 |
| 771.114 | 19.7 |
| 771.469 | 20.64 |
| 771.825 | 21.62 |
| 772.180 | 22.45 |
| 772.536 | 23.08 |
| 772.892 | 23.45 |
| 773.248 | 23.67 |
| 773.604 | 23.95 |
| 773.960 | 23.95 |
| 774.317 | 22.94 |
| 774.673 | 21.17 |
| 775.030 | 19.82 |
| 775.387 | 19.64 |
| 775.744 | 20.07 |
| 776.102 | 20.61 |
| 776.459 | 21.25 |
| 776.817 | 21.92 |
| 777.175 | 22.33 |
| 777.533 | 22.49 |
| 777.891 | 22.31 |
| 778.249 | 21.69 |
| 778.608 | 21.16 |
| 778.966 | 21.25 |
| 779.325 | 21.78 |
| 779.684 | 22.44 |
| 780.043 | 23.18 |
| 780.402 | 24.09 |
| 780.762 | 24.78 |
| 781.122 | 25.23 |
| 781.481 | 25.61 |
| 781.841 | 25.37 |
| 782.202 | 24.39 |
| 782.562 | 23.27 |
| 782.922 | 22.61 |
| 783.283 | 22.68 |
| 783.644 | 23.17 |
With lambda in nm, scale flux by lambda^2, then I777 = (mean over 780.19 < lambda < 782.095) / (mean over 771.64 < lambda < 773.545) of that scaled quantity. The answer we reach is 1.11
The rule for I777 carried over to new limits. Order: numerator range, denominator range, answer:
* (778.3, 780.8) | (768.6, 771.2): 1.23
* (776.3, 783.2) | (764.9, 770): 1.21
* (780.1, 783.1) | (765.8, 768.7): 1.38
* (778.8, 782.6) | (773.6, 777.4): 1.12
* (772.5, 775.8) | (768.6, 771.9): 1.17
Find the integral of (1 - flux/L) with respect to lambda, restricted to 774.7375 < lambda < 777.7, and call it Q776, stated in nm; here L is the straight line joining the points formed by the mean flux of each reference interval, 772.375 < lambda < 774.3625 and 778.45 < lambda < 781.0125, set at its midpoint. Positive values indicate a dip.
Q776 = 0.28 nm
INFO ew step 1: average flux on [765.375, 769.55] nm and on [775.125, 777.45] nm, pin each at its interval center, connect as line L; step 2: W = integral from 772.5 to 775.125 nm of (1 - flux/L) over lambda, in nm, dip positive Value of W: -0.30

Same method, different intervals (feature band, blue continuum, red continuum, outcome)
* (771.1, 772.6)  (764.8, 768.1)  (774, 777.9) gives -0.059 nm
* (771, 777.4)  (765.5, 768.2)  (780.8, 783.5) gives -0.167 nm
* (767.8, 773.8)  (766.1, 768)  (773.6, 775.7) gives -0.304 nm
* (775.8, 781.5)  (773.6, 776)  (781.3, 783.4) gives 0.071 nm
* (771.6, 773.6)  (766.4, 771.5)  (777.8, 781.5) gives -0.289 nm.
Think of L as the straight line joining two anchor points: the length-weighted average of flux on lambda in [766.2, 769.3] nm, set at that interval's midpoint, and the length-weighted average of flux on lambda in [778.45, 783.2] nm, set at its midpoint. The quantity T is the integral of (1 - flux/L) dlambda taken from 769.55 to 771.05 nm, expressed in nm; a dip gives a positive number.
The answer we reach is 0.12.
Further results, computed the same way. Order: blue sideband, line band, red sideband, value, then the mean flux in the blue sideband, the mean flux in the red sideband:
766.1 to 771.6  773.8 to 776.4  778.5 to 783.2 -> -0.01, 18.5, 23.5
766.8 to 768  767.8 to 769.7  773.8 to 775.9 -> -0.12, 17.7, 21.3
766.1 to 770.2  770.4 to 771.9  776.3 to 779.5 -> -0.04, 18.3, 21.8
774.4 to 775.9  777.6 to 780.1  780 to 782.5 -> 0.11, 20.4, 24.7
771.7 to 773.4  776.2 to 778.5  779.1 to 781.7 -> 0.15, 22.9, 23.9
